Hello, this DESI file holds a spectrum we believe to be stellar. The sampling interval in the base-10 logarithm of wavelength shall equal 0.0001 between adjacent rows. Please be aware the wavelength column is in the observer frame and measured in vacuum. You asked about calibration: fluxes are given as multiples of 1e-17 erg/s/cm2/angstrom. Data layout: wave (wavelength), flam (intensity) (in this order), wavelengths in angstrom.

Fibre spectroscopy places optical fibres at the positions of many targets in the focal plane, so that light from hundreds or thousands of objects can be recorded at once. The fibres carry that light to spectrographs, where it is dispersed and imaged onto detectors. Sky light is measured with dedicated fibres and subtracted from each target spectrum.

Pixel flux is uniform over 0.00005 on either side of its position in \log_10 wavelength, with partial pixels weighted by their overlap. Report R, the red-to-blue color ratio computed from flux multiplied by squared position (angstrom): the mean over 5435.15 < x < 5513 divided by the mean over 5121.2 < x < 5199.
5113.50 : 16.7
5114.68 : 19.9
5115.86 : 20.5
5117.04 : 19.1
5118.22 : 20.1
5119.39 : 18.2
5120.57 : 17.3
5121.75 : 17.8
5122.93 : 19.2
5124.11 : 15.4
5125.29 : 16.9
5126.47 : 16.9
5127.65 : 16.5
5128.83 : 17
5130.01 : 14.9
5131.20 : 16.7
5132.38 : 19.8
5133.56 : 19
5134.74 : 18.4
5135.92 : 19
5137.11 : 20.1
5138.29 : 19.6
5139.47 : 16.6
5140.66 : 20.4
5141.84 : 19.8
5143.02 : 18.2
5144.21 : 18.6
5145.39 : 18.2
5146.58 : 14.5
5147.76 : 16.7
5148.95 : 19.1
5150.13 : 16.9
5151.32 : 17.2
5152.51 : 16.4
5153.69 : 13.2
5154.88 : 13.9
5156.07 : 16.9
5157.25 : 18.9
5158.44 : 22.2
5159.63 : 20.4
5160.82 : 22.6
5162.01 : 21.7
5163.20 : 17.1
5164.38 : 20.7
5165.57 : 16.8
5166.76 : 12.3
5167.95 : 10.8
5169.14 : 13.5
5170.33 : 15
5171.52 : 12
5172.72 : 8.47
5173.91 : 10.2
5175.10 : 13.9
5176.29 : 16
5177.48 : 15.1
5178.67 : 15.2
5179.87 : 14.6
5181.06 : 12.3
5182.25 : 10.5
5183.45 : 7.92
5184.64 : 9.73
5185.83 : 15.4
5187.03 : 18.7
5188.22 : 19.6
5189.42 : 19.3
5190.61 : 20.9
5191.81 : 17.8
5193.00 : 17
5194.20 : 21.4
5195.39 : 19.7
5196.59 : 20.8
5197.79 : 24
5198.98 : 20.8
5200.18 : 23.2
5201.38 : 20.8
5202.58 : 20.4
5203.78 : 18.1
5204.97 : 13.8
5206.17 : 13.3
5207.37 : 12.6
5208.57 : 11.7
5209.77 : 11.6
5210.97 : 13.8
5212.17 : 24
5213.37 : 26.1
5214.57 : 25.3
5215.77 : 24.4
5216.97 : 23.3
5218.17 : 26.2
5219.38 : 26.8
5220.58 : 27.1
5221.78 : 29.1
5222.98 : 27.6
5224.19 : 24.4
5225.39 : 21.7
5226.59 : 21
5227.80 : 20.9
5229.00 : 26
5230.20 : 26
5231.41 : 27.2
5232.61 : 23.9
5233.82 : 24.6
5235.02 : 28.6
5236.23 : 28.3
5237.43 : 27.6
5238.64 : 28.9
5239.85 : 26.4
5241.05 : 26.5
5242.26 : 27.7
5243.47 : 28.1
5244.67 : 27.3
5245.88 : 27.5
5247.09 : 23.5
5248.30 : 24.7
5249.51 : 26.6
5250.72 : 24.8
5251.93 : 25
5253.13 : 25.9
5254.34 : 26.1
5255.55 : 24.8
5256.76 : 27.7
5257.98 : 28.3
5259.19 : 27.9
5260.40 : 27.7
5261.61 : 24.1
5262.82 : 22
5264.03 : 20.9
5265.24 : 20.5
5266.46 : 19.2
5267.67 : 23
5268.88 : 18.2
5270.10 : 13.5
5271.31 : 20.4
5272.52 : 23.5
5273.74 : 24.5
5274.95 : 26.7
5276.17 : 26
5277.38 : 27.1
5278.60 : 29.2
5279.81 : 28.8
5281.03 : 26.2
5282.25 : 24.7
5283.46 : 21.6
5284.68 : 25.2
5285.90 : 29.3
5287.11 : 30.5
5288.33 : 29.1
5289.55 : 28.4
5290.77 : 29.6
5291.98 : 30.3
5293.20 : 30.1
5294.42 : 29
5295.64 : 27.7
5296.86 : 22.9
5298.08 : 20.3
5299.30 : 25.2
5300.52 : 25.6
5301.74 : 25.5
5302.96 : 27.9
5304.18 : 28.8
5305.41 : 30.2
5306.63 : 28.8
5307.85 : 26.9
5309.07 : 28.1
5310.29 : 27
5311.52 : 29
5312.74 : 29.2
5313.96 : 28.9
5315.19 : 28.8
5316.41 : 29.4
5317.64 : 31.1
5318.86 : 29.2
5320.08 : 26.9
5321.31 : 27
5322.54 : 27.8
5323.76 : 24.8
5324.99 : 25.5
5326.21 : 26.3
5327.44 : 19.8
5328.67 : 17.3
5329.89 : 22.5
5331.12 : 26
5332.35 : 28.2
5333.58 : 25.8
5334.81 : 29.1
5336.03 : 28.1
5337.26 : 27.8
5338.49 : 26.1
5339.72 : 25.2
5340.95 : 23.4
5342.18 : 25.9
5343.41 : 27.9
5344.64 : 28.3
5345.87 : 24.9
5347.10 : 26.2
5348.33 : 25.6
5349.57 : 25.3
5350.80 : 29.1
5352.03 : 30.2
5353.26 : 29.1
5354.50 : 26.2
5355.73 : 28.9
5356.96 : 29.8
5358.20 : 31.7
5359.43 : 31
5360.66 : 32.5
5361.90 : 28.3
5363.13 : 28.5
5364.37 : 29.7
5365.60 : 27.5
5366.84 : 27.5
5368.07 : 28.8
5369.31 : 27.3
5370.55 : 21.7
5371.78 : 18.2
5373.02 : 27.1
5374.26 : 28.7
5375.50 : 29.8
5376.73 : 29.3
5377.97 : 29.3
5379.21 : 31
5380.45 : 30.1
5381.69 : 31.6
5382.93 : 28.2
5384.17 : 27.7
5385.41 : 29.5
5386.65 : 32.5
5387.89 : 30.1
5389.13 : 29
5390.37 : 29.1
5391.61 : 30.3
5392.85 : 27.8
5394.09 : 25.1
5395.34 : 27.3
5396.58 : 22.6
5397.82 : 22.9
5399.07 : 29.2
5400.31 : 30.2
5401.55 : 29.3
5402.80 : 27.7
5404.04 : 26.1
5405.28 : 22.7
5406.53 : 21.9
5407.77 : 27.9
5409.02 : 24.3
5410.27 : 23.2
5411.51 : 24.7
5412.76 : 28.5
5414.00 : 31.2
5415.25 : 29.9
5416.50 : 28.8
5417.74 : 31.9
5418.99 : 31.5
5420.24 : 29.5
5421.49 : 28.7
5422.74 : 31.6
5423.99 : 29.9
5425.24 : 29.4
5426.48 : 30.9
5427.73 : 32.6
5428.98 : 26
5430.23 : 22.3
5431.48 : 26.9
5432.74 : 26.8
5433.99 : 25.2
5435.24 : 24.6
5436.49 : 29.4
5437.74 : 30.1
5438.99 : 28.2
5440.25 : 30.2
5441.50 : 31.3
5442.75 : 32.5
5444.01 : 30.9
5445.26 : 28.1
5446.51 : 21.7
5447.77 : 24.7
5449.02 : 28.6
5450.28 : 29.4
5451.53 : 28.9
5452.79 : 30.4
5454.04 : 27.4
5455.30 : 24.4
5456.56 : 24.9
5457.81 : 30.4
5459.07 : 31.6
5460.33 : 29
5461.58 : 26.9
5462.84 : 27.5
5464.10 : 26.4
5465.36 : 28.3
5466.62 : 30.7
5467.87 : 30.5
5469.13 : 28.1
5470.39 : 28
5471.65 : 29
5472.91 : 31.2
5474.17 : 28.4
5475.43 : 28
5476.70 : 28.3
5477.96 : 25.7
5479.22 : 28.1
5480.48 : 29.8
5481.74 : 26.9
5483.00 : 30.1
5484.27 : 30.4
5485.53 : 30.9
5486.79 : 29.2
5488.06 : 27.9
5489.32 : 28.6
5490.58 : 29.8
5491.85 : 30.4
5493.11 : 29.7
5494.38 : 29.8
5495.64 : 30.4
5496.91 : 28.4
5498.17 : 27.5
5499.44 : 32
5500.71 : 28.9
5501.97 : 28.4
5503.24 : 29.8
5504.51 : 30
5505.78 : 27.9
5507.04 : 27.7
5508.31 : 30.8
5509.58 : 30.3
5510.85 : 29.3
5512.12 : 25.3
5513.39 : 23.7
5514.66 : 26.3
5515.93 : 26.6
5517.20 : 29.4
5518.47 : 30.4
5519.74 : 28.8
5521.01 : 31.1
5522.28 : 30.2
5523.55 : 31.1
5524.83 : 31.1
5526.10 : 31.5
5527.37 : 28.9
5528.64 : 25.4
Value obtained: 1.9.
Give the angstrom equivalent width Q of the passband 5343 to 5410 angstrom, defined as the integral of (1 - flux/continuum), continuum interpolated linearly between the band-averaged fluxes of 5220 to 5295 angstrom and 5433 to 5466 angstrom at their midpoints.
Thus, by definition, -1.6 angstrom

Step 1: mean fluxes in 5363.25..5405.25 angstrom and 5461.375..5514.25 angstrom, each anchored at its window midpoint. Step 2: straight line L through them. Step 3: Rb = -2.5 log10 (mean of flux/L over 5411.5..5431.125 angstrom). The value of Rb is -0.04 mag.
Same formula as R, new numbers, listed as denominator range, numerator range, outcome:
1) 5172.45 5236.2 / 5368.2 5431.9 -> 1.53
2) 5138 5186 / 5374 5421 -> 1.95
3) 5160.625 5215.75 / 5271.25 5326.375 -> 1.70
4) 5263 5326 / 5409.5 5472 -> 1.14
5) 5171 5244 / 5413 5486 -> 1.54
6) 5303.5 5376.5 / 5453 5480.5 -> 1.09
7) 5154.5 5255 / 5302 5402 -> 1.43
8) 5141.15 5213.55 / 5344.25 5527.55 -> 1.87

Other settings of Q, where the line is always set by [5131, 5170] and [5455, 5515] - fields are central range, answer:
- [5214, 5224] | -3.1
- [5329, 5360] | -4.0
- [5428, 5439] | 0.1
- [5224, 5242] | -4.5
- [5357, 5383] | -3.7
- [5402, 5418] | -0.3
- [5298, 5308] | -1.8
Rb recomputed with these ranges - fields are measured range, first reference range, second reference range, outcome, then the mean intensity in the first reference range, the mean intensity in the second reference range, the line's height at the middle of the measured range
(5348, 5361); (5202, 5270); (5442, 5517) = -0.12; 23.7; 28.6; 26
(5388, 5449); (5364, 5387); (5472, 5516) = 0.02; 28.1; 28.8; 28.4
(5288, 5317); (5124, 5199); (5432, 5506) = -0.24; 16.9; 28.7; 22.3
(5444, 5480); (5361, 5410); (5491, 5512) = 0.03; 27.6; 29.3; 28.7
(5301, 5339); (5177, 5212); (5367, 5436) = -0.16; 16.7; 27.8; 23.4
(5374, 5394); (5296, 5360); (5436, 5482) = -0.07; 26.9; 28.5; 27.6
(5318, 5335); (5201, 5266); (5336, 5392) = 0.06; 23.9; 28.1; 26.9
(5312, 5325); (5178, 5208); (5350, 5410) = -0.16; 17.1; 28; 24.4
